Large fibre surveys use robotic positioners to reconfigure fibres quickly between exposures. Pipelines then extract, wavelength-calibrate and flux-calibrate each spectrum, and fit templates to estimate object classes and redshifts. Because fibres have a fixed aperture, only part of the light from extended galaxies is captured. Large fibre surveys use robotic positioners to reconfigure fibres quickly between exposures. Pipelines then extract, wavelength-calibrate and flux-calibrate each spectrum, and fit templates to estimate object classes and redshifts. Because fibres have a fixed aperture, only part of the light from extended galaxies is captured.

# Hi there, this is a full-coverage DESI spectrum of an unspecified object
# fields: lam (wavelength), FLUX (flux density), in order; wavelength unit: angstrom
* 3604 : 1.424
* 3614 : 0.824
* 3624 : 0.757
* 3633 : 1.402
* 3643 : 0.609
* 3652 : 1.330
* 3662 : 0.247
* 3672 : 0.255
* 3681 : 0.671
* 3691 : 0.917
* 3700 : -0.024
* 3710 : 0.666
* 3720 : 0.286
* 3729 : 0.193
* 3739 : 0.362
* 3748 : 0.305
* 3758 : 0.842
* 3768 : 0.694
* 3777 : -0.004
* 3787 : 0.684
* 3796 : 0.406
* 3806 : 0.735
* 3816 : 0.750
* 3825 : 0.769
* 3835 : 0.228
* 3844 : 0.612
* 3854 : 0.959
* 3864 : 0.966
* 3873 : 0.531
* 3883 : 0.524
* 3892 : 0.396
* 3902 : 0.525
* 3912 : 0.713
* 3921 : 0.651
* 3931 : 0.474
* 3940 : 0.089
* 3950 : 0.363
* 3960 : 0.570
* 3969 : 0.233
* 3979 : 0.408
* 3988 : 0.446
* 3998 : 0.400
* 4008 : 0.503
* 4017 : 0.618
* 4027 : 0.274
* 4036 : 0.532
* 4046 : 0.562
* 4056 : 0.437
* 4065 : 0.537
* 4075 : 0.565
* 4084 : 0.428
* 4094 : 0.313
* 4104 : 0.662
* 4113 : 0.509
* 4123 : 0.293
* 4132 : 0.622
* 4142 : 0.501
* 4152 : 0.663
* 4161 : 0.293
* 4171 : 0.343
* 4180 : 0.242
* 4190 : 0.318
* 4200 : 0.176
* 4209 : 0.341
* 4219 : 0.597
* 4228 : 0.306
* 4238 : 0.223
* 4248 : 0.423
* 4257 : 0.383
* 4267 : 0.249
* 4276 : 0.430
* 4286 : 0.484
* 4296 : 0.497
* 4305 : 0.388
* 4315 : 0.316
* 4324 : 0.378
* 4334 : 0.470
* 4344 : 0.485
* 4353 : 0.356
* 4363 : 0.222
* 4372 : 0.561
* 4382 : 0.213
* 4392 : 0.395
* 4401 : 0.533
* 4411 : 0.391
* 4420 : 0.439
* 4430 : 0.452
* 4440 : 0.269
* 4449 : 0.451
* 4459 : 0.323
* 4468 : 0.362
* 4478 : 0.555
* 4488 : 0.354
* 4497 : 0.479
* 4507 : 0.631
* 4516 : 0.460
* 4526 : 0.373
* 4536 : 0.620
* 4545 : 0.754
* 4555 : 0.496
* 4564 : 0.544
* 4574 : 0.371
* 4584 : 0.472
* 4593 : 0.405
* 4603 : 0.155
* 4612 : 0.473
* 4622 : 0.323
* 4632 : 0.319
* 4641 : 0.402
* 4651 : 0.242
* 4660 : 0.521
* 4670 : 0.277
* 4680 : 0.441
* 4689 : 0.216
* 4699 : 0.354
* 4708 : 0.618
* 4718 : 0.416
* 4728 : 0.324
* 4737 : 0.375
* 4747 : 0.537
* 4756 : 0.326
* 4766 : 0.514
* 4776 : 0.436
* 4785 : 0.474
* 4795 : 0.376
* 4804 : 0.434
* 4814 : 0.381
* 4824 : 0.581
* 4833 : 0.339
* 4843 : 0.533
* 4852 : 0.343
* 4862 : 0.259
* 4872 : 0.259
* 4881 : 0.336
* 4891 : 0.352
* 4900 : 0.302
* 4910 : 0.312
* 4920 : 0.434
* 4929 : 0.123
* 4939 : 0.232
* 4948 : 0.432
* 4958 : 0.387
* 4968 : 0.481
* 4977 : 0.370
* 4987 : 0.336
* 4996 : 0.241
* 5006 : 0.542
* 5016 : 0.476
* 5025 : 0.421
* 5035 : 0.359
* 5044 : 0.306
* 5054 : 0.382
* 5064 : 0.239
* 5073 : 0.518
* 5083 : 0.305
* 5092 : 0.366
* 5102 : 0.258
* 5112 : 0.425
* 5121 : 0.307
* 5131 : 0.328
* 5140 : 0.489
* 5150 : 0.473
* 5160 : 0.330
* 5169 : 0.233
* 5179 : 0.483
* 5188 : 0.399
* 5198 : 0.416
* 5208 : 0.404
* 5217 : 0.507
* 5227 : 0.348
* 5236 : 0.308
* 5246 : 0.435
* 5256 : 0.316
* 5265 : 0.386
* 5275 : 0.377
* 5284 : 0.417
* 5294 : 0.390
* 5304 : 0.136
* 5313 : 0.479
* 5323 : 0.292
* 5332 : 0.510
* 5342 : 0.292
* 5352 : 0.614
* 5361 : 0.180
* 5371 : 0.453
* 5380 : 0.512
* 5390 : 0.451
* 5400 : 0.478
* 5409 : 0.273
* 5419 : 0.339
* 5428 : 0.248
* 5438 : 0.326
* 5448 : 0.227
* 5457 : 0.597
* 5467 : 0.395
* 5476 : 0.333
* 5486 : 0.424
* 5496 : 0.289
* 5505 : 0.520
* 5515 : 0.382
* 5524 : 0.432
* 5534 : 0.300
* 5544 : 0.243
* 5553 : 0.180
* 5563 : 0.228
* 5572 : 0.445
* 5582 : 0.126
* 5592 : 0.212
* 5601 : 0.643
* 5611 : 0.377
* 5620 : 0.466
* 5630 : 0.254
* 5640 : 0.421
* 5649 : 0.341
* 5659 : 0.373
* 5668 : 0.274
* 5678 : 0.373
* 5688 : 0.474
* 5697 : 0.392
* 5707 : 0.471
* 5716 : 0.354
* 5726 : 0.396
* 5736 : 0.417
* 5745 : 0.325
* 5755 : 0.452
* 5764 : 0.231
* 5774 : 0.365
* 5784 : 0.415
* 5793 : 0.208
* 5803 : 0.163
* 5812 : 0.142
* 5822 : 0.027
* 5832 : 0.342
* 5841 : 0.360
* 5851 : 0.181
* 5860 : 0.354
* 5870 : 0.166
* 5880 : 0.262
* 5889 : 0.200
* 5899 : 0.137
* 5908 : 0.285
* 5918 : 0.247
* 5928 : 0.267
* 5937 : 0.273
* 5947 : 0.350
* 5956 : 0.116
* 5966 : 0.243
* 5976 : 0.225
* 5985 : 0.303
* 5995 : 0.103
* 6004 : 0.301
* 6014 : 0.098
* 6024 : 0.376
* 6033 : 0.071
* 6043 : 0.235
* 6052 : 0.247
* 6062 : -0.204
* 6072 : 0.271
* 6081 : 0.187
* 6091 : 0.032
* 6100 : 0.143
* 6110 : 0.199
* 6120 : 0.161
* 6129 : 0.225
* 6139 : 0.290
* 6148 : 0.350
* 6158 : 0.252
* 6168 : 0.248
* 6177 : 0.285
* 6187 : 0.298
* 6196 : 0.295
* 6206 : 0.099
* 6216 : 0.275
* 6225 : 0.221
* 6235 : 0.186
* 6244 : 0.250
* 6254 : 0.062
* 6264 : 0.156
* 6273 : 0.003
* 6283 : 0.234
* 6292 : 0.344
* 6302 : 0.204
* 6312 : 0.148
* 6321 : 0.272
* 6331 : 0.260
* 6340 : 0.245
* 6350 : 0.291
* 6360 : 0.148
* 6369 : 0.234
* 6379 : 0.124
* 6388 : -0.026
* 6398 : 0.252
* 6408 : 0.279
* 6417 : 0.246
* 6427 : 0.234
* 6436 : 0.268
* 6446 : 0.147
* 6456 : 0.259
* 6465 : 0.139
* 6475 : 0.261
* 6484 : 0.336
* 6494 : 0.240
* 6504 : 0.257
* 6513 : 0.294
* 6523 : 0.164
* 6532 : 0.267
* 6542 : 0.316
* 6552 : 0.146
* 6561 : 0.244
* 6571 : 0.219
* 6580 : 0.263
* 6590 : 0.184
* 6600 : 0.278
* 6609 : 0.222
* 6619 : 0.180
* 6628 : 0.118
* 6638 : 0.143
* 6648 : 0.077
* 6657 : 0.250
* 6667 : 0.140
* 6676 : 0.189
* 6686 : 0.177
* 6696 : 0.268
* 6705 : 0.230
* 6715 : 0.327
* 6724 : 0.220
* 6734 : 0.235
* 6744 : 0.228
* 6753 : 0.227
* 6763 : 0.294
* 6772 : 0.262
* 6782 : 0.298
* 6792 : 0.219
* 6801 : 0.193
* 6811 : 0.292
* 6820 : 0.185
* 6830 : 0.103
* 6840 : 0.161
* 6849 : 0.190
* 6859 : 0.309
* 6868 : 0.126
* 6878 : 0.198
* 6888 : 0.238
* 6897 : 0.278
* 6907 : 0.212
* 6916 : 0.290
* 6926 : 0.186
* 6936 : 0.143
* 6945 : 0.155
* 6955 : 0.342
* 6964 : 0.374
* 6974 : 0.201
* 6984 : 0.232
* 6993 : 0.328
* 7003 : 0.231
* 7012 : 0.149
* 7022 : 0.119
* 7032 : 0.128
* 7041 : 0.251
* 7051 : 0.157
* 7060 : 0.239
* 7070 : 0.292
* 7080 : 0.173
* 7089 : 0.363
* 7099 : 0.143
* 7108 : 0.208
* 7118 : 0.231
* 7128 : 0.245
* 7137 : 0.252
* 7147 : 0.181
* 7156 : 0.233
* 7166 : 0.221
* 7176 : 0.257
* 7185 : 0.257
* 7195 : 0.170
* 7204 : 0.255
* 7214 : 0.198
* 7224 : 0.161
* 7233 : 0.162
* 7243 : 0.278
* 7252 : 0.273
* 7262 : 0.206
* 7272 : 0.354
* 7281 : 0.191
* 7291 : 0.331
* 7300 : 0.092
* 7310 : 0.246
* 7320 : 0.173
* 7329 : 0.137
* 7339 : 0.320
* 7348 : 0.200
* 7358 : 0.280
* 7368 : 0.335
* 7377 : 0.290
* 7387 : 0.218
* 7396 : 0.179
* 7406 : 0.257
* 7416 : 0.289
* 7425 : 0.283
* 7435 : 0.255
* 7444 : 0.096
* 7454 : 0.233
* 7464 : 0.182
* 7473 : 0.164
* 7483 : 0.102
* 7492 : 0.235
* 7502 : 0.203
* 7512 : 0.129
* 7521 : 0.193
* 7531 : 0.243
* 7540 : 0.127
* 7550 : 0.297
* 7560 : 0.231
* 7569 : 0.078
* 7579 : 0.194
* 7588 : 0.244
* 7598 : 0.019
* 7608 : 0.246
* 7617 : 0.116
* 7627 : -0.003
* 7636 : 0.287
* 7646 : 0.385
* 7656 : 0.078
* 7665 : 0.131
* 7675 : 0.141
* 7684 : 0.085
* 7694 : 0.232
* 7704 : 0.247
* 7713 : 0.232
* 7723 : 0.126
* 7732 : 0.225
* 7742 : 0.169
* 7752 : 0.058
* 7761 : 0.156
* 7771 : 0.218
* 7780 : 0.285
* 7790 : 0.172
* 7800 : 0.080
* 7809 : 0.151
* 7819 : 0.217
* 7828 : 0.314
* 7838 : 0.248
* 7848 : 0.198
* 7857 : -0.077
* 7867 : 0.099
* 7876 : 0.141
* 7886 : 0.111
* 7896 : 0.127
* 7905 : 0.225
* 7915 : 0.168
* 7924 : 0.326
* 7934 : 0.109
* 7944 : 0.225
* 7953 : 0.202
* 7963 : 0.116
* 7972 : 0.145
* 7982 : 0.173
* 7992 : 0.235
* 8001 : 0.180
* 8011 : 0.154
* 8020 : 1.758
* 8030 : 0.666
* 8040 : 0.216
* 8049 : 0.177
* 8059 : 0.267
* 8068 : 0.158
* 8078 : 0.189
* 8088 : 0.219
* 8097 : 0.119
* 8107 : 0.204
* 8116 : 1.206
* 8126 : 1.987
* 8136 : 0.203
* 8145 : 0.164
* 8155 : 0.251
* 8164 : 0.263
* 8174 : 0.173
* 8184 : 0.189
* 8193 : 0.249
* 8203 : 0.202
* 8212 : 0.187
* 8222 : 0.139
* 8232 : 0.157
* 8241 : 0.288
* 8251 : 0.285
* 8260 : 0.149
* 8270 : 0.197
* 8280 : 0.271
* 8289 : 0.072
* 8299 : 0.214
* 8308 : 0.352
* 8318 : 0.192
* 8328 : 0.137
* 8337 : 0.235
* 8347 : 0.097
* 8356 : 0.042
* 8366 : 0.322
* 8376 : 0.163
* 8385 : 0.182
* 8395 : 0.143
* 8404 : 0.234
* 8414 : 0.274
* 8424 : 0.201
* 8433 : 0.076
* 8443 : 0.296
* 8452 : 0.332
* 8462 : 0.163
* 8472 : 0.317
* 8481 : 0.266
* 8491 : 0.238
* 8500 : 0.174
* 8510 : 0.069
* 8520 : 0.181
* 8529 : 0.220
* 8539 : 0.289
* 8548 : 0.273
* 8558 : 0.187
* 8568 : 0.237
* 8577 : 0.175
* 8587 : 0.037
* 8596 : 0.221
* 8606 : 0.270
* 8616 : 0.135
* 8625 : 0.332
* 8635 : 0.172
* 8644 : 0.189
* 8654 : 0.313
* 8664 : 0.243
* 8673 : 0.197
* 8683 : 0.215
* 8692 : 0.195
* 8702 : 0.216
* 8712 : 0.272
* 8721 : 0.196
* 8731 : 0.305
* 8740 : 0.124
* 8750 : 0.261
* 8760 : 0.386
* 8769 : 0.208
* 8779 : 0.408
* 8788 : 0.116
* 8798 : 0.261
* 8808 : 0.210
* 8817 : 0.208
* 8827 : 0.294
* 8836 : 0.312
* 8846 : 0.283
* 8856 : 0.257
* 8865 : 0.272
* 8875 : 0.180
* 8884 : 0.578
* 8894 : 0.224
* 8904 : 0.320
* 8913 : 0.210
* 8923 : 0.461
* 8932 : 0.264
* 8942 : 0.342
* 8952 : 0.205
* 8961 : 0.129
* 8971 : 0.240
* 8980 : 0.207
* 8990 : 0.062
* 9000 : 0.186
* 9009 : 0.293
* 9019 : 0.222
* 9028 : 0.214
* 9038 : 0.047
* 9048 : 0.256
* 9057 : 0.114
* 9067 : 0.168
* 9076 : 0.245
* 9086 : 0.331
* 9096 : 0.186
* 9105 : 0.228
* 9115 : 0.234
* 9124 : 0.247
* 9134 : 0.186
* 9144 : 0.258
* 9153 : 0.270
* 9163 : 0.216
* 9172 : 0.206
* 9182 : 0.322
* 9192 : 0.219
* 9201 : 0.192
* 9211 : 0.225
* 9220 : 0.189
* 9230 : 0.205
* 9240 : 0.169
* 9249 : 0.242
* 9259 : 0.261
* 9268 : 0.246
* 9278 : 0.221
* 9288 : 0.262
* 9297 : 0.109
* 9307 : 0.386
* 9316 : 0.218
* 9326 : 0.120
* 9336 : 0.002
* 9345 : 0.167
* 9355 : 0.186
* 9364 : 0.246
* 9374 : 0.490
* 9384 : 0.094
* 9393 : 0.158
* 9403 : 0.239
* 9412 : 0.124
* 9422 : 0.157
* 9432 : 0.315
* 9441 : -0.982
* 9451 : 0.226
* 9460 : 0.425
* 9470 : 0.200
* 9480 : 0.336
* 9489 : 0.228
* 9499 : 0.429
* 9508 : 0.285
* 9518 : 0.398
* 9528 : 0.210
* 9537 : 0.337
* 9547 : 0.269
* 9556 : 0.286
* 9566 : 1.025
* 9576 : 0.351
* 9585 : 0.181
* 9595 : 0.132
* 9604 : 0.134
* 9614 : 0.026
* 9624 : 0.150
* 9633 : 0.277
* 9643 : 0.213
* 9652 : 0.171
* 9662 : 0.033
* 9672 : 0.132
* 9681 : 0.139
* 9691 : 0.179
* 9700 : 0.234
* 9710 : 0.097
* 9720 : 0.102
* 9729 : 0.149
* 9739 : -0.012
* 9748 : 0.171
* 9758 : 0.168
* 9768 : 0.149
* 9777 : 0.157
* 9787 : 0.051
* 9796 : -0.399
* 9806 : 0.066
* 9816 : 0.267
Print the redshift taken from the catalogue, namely 1.179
